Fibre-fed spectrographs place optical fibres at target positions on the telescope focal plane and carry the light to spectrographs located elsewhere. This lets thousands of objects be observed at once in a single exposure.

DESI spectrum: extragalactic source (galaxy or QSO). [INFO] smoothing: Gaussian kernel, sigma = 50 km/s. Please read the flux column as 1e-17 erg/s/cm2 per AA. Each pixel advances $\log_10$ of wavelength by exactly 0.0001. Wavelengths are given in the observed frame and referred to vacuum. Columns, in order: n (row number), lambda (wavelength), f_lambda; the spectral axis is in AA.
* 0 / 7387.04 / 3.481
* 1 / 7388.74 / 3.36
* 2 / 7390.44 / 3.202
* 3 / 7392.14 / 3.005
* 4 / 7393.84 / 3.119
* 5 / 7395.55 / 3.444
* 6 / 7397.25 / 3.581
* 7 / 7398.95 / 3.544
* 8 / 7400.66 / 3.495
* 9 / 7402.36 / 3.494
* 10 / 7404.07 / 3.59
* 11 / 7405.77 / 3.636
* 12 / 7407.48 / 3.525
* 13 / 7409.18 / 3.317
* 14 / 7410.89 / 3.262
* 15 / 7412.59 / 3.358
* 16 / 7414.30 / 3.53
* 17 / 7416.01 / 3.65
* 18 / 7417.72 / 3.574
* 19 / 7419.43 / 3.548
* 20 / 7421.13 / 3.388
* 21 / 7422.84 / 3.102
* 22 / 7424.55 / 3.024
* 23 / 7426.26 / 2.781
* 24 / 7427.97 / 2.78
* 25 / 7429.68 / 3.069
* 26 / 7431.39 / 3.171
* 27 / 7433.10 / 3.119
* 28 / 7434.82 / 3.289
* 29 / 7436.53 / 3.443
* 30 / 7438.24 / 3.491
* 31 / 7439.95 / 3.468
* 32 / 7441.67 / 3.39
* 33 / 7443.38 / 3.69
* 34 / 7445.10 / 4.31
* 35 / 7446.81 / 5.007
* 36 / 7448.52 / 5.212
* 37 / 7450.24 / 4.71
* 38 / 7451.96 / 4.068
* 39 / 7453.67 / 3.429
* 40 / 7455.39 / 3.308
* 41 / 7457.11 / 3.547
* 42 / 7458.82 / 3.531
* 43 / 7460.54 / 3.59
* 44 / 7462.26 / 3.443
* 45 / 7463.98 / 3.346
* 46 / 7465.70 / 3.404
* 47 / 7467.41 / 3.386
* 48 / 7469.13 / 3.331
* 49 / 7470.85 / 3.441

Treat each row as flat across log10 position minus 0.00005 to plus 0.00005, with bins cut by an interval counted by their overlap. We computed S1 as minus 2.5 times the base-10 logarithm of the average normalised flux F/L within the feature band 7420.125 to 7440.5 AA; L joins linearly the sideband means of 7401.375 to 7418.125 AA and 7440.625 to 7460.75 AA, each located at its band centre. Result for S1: 0.18 mag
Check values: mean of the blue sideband 3.49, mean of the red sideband 3.99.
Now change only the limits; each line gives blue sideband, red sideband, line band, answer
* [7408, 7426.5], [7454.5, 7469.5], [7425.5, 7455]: -0.08 mag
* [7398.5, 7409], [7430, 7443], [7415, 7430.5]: 0.07 mag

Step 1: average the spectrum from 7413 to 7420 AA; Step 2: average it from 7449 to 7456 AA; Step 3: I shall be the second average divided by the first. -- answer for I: 1.1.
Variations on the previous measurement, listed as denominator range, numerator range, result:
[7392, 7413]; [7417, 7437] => 0.93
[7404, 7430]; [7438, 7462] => 1.18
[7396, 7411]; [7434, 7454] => 1.13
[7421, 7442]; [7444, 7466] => 1.23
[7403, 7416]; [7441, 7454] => 1.23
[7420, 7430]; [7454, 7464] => 1.14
